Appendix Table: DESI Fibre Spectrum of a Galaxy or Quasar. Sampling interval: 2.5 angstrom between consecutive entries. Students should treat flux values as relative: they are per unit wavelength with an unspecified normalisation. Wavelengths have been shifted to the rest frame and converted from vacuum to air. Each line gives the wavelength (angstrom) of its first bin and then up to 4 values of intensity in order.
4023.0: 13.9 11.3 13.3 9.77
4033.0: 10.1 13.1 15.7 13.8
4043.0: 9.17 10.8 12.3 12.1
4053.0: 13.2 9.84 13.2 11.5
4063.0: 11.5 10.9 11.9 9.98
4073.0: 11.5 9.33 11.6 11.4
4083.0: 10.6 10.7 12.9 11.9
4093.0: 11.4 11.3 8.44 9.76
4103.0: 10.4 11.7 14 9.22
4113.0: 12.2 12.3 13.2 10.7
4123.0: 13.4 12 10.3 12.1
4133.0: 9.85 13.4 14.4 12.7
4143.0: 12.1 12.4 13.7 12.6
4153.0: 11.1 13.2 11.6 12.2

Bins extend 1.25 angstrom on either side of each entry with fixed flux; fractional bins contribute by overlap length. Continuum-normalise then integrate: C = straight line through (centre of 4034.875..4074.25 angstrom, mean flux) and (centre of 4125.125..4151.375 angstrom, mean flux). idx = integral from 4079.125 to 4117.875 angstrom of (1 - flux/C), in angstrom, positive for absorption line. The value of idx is 2.7 angstrom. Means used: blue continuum 11.9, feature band 11.3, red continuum 12.3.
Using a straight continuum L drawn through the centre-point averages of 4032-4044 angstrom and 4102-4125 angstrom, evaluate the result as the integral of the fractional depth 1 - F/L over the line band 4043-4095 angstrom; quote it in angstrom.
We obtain 3.7 angstrom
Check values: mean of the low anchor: 12.5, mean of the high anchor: 11.9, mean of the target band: 11.4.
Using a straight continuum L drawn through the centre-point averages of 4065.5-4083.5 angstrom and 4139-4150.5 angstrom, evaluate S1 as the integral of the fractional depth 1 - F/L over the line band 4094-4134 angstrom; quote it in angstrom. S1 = 2.1 angstrom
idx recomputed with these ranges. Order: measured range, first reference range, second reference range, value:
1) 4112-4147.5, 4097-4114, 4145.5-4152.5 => -0.99 angstrom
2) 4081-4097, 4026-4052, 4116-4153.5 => 0.97 angstrom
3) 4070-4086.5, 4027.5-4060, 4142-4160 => 1.84 angstrom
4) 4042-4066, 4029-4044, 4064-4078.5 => -0.17 angstrom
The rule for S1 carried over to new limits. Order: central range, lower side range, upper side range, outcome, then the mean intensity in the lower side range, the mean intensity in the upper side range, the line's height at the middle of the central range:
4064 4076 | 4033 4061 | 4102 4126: 1.3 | 12.2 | 11.9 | 12.1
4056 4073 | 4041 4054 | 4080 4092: 0.2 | 11.6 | 11.5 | 11.6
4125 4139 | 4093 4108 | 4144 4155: -0.1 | 10.7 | 12.5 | 11.9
